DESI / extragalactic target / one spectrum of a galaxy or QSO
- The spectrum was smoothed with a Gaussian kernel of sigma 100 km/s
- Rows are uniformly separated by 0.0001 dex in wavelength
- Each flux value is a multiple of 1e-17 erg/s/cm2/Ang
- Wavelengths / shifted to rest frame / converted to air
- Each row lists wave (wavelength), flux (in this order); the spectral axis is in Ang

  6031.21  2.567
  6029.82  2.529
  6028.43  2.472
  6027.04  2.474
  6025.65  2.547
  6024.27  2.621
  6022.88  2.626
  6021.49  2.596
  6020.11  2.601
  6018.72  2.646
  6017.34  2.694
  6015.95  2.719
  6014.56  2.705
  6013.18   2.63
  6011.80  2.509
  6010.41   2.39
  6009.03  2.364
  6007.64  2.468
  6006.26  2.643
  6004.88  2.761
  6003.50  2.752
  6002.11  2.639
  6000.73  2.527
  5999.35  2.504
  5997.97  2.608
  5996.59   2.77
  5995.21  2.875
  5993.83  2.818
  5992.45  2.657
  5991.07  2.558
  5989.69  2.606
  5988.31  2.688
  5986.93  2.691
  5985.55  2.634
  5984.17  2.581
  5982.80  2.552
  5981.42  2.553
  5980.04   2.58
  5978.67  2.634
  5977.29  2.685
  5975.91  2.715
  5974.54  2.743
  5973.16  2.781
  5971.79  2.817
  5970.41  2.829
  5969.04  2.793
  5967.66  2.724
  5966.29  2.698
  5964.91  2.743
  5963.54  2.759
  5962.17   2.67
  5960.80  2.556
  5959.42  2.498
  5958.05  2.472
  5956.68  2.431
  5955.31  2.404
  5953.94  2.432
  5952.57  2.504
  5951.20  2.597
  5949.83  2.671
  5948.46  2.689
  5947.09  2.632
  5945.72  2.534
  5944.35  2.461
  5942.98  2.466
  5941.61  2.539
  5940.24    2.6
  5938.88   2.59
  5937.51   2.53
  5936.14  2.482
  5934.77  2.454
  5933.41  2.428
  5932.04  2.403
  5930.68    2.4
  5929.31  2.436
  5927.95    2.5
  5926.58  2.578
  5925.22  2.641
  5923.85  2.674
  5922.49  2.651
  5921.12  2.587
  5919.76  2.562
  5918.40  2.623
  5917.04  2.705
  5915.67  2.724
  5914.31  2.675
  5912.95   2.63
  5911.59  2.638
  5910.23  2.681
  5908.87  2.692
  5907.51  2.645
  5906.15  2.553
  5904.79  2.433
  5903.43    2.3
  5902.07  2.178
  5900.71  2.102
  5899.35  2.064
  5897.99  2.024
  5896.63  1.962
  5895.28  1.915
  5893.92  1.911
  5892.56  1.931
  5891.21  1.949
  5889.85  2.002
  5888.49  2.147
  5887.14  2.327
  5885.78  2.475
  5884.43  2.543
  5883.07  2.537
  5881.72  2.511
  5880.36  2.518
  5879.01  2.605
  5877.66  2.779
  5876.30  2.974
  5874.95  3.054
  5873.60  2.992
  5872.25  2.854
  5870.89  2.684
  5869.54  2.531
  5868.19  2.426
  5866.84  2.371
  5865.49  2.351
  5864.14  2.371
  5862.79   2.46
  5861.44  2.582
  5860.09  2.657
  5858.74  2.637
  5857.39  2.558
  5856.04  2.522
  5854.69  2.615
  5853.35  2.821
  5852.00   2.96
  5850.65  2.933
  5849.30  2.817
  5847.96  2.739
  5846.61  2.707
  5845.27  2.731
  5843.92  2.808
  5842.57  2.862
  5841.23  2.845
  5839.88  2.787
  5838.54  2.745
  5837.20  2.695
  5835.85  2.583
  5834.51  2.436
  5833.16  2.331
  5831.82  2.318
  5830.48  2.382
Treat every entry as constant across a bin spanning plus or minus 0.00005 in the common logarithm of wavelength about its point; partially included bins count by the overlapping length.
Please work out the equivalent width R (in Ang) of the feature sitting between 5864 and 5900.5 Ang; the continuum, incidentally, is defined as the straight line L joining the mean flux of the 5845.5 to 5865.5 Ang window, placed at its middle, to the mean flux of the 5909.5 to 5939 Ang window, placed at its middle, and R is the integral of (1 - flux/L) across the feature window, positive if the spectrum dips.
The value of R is 3.2 Ang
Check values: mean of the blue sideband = 2.66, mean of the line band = 2.4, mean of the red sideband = 2.57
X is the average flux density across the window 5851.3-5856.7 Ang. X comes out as 2.73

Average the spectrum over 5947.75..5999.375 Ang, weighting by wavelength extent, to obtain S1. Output 2.65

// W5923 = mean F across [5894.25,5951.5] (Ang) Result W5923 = 2.49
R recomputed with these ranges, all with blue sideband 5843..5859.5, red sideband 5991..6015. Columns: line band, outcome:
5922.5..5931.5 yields 0.46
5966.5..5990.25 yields -0.38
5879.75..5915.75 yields 4.97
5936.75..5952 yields 0.54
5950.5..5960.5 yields 0.67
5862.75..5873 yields 0.80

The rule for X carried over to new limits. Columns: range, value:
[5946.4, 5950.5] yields 2.66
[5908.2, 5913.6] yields 2.66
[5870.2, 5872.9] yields 2.76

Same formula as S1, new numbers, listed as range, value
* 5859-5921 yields 2.46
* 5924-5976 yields 2.58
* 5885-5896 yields 2.09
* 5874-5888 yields 2.63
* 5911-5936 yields 2.57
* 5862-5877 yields 2.64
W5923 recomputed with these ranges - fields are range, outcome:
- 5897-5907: 2.23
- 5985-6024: 2.63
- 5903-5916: 2.6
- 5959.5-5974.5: 2.73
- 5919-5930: 2.58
